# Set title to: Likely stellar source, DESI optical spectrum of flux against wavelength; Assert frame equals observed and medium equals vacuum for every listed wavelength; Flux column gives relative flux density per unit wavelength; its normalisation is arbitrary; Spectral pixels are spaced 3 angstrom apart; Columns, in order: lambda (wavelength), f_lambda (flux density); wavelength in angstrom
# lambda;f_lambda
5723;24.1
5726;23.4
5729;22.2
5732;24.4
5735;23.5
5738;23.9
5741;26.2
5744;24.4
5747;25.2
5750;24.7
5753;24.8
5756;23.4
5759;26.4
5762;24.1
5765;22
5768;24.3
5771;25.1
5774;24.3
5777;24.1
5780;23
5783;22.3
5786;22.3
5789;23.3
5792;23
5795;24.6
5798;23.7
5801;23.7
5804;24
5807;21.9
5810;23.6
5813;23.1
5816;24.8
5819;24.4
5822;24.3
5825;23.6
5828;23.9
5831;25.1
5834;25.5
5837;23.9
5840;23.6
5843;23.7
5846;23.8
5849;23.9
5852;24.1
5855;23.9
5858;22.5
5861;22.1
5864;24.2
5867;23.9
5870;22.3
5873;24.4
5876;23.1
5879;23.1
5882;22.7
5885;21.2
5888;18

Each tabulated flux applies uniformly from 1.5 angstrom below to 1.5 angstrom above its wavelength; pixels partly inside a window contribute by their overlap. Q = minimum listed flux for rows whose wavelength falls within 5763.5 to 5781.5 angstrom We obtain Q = 22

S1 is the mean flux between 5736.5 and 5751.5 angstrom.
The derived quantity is 24.9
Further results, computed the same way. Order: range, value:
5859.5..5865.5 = 23.2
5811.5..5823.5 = 24.2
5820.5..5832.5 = 24.2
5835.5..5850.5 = 23.8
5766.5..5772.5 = 24.7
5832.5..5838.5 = 24.7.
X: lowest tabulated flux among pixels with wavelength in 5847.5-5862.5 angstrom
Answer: 22.1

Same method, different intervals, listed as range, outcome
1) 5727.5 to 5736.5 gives 22.2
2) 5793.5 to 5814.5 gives 21.9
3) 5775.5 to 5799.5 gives 22.3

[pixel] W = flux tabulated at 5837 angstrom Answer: 23.9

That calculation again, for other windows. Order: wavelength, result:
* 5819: 24.4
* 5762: 24.1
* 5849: 23.9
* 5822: 24.3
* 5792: 23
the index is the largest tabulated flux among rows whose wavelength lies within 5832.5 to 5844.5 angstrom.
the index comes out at 25.5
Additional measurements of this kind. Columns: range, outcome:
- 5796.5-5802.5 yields 23.7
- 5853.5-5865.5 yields 24.2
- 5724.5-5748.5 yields 26.2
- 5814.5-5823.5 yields 24.8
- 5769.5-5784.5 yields 25.1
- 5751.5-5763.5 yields 26.4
